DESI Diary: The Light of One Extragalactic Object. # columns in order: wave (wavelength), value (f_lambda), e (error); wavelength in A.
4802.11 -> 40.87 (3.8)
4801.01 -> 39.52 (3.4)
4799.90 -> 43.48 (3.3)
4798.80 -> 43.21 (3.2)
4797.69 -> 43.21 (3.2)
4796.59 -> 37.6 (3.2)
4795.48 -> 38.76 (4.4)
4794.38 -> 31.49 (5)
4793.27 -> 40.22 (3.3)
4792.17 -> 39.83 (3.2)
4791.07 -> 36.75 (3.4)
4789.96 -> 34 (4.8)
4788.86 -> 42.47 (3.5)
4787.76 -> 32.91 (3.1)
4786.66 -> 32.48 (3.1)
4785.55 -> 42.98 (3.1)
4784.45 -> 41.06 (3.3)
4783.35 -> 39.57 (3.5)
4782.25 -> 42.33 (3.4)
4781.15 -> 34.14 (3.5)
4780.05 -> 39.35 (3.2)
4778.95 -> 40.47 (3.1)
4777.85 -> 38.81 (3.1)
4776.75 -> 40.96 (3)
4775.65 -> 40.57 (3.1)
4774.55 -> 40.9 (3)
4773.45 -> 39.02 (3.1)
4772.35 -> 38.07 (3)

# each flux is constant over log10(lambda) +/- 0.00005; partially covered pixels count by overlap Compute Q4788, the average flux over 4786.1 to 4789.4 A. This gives 35.9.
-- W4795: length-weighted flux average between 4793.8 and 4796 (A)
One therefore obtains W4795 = 35.1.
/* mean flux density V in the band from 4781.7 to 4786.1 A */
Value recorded 41.5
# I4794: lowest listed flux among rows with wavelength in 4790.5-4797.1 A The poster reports 31.49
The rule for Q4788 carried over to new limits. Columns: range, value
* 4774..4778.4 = 40.3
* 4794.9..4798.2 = 39.8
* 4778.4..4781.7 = 38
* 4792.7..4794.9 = 35.9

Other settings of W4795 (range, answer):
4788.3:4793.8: 38.7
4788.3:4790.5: 38.3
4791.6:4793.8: 40.1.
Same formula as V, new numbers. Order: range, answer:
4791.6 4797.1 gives 37.6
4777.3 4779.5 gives 39.7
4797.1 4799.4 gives 43.2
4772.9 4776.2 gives 40.1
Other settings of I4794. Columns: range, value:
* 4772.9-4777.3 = 39.02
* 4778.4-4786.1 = 34.14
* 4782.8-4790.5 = 32.48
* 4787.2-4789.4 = 32.91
